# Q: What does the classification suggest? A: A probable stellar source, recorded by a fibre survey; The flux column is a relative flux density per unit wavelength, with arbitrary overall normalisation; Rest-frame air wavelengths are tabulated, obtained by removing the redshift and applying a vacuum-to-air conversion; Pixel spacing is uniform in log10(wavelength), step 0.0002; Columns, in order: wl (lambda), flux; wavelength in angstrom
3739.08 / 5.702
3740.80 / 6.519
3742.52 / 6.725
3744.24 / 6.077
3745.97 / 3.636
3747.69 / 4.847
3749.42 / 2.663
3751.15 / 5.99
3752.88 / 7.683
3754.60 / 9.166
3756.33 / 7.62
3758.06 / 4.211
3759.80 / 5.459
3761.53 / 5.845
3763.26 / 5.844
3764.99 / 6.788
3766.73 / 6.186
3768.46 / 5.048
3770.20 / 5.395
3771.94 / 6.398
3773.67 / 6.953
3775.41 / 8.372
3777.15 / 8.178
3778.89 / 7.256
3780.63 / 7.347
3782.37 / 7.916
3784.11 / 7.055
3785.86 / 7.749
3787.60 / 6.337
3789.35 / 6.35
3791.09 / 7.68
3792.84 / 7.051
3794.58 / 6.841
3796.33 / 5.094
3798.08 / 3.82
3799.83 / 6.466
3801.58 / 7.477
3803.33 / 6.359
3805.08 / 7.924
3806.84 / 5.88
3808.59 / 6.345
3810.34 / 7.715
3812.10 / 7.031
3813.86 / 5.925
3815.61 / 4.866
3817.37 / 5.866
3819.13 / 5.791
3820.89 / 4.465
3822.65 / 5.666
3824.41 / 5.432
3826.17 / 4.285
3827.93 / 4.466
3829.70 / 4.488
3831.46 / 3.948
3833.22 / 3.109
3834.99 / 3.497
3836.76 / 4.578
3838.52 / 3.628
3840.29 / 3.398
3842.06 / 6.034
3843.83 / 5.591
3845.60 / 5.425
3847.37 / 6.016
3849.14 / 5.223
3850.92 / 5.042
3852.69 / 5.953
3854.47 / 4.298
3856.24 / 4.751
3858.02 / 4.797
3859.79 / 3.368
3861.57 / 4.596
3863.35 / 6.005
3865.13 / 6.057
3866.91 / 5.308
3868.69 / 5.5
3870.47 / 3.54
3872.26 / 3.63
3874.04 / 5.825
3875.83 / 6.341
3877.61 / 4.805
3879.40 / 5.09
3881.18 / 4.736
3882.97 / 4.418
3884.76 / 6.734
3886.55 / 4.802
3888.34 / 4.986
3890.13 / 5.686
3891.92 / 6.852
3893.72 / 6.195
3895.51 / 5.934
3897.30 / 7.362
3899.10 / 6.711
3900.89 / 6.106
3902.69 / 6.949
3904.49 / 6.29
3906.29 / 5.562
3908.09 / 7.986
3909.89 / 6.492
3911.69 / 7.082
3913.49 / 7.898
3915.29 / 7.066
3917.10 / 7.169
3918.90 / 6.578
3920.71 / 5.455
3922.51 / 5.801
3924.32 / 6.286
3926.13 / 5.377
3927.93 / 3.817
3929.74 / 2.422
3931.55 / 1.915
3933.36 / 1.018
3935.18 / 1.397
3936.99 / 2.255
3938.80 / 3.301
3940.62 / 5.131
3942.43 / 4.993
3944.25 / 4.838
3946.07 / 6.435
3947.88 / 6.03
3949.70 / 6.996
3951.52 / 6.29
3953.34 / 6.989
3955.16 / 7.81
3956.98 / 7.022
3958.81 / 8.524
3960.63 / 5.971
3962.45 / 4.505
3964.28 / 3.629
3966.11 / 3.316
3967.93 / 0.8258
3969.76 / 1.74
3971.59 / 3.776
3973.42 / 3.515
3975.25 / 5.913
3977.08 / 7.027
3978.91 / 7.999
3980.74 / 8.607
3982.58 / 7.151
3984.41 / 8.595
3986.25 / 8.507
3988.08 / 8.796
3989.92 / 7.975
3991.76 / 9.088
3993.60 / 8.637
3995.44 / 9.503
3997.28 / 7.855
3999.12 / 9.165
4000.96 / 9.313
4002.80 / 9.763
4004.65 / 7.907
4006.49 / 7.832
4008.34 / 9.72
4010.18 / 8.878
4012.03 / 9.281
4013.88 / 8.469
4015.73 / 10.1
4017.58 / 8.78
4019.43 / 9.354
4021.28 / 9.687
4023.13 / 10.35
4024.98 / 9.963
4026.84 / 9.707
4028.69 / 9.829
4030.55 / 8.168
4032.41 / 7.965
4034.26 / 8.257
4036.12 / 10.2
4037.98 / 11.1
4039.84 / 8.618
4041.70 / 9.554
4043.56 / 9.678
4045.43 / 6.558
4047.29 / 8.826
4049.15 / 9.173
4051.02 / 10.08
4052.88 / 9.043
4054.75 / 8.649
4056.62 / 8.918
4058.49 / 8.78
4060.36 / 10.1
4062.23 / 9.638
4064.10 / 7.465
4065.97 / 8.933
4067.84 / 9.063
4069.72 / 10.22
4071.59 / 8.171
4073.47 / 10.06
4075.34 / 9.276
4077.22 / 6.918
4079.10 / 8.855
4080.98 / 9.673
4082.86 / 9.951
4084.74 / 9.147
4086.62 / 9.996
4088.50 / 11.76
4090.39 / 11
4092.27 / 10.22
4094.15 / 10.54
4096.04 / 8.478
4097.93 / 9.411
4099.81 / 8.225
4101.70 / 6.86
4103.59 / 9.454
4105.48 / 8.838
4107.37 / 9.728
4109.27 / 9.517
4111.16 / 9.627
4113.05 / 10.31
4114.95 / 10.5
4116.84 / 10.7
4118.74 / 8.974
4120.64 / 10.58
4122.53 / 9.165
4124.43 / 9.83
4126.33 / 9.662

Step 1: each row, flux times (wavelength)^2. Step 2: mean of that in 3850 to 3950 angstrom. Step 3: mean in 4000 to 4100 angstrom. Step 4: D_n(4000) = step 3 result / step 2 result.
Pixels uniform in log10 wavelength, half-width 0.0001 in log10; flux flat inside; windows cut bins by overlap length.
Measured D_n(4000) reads 1.88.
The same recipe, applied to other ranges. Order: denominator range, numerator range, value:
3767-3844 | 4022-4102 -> 1.78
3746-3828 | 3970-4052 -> 1.54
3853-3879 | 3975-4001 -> 1.79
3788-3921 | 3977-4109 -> 1.77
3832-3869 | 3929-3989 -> 1.15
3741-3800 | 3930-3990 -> 0.93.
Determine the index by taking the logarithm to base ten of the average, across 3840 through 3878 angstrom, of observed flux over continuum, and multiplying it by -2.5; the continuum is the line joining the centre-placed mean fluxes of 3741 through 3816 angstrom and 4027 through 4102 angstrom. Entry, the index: 0.38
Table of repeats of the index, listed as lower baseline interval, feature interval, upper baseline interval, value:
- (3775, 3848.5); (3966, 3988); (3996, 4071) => 0.40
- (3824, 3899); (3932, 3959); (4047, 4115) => 0.30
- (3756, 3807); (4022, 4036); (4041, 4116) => -0.05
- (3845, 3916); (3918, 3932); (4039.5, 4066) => 0.33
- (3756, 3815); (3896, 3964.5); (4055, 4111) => 0.36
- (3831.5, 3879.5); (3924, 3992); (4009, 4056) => 0.36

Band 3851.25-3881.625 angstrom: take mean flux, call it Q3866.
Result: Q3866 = 4.98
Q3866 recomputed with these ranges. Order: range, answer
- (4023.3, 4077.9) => 9.09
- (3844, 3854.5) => 5.43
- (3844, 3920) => 5.74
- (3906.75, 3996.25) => 5.82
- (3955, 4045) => 7.92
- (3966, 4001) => 6.89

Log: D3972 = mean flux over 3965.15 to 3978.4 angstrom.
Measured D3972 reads 3.86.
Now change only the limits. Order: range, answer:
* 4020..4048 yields 9.24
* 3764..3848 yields 5.94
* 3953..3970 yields 5.09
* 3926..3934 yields 2.74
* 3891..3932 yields 6.1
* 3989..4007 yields 8.72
